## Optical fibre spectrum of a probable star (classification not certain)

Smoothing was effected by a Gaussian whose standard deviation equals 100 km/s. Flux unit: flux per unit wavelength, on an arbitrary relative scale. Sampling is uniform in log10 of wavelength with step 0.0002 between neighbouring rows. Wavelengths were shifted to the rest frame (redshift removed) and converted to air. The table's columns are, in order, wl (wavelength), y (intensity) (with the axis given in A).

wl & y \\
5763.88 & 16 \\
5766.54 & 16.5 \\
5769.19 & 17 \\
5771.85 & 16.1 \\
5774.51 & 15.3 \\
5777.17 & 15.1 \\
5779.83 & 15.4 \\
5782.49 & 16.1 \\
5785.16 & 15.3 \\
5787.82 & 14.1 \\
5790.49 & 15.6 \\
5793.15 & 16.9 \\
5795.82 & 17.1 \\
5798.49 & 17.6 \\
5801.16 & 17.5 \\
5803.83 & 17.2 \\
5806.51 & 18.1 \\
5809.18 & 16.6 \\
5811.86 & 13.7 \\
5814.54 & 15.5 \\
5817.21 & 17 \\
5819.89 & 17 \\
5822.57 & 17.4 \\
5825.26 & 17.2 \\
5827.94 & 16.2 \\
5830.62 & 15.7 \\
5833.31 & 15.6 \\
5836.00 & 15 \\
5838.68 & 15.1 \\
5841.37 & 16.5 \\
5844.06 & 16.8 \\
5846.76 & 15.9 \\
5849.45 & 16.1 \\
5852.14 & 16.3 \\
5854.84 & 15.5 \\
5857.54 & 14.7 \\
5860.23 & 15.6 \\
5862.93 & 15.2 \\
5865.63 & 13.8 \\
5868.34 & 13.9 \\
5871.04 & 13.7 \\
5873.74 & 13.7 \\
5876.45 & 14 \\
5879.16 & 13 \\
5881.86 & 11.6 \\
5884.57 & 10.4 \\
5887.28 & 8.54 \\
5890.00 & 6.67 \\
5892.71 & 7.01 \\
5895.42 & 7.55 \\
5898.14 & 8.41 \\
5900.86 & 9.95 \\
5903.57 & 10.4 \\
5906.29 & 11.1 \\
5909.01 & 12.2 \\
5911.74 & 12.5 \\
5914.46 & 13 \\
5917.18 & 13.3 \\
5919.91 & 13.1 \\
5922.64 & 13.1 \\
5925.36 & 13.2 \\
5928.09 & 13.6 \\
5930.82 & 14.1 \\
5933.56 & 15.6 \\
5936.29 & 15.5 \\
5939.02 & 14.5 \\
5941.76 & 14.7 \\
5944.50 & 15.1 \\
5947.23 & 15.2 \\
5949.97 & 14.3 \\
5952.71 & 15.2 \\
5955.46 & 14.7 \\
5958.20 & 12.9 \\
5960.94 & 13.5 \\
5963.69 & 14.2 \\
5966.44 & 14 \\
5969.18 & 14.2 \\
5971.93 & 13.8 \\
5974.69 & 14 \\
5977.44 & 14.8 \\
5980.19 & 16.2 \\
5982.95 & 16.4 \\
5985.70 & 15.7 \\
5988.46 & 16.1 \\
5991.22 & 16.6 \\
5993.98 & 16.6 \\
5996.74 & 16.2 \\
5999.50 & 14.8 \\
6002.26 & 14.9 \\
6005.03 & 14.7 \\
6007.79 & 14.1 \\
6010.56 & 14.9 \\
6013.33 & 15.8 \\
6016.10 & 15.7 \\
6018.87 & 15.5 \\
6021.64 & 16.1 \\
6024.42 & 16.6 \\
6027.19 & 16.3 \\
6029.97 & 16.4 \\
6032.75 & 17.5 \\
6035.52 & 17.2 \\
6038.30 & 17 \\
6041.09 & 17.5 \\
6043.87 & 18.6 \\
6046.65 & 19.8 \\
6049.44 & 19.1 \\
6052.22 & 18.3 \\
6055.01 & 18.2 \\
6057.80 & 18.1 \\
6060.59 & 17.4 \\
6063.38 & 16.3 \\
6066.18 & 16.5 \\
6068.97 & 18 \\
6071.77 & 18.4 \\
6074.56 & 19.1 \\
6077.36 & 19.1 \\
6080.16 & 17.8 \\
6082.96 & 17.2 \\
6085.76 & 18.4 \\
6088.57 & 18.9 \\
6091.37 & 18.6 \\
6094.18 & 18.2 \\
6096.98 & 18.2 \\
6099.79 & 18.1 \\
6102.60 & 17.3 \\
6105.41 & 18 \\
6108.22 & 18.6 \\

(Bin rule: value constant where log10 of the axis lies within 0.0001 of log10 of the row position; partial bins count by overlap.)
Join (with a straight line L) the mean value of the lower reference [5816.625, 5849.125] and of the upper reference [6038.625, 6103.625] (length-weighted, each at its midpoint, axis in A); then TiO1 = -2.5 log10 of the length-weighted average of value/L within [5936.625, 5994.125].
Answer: 0.16 mag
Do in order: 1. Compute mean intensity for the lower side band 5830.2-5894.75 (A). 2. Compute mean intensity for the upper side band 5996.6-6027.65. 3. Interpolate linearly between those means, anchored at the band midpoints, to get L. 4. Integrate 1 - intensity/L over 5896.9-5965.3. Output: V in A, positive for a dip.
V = 5.36 A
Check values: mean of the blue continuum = 13.7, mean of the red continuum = 15.4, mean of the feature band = 13.3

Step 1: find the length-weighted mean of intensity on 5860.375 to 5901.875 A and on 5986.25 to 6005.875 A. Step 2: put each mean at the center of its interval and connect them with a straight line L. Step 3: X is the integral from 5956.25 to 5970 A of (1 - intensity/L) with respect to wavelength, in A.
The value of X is 0.6 A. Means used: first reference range 11.3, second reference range 15.7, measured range 13.8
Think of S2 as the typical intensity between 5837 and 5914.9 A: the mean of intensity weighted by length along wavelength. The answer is 12.7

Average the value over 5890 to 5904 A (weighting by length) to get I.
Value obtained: 8.36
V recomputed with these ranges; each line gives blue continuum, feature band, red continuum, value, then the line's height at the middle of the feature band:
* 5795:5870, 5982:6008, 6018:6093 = 2.41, 17.3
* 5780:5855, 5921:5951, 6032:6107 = 4.65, 17.1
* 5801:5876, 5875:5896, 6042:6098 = 8.13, 16.2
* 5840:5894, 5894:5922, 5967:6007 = 5.78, 14.1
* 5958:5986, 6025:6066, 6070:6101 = -1.50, 17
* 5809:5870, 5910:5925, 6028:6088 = 3.19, 16.5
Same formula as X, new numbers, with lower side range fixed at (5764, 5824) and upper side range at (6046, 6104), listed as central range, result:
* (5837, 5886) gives 6.4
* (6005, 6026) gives 2.7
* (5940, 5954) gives 1.9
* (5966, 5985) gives 2.9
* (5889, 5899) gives 5.6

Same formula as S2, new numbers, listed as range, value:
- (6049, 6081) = 18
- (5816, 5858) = 16.1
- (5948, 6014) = 14.9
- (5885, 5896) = 7.68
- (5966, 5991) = 15.1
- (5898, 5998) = 14.1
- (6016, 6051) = 17.2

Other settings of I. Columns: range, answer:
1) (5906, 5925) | 12.7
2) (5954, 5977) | 13.9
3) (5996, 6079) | 17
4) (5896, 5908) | 9.87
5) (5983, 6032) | 15.7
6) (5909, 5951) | 14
